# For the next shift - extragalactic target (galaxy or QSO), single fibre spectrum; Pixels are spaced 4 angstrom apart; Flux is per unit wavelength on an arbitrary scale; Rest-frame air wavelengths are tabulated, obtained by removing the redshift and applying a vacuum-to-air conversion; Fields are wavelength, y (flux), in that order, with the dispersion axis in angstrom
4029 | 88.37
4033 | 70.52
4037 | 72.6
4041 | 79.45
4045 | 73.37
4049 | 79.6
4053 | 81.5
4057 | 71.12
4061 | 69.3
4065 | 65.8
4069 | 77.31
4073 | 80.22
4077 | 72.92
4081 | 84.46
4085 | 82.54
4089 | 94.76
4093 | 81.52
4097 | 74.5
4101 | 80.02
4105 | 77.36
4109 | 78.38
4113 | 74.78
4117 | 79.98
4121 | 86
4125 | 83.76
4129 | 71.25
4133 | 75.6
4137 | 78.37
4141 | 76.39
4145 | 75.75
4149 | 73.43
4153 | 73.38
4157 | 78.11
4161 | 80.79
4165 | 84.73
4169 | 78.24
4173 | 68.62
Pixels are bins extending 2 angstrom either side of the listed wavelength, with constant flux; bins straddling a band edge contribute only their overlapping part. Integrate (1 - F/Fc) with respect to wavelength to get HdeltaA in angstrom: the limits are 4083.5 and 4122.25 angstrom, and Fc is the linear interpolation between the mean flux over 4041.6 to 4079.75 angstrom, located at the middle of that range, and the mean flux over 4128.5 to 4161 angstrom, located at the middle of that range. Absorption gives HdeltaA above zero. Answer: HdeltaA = -2.8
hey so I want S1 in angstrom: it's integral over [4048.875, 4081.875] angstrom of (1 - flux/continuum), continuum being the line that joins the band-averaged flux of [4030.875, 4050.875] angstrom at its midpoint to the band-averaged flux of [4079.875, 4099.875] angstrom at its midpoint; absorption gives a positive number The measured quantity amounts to 1.6 angstrom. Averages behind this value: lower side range 75.2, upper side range 83.4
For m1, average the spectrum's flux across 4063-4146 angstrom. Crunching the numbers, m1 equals 78.7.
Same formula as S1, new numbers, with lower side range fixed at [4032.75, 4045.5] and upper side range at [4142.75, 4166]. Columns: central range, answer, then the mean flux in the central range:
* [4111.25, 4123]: -0.6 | 80.4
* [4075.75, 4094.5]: -2.0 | 83.7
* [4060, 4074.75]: 0.4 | 73.3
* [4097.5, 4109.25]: -0.3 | 78.1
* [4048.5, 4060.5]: -0.2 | 76.1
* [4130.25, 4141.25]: 0.1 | 76.5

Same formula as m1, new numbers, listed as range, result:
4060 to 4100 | 78.6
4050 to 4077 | 74.3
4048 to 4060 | 76.5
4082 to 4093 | 87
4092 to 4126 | 79.4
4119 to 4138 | 79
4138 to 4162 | 76.2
